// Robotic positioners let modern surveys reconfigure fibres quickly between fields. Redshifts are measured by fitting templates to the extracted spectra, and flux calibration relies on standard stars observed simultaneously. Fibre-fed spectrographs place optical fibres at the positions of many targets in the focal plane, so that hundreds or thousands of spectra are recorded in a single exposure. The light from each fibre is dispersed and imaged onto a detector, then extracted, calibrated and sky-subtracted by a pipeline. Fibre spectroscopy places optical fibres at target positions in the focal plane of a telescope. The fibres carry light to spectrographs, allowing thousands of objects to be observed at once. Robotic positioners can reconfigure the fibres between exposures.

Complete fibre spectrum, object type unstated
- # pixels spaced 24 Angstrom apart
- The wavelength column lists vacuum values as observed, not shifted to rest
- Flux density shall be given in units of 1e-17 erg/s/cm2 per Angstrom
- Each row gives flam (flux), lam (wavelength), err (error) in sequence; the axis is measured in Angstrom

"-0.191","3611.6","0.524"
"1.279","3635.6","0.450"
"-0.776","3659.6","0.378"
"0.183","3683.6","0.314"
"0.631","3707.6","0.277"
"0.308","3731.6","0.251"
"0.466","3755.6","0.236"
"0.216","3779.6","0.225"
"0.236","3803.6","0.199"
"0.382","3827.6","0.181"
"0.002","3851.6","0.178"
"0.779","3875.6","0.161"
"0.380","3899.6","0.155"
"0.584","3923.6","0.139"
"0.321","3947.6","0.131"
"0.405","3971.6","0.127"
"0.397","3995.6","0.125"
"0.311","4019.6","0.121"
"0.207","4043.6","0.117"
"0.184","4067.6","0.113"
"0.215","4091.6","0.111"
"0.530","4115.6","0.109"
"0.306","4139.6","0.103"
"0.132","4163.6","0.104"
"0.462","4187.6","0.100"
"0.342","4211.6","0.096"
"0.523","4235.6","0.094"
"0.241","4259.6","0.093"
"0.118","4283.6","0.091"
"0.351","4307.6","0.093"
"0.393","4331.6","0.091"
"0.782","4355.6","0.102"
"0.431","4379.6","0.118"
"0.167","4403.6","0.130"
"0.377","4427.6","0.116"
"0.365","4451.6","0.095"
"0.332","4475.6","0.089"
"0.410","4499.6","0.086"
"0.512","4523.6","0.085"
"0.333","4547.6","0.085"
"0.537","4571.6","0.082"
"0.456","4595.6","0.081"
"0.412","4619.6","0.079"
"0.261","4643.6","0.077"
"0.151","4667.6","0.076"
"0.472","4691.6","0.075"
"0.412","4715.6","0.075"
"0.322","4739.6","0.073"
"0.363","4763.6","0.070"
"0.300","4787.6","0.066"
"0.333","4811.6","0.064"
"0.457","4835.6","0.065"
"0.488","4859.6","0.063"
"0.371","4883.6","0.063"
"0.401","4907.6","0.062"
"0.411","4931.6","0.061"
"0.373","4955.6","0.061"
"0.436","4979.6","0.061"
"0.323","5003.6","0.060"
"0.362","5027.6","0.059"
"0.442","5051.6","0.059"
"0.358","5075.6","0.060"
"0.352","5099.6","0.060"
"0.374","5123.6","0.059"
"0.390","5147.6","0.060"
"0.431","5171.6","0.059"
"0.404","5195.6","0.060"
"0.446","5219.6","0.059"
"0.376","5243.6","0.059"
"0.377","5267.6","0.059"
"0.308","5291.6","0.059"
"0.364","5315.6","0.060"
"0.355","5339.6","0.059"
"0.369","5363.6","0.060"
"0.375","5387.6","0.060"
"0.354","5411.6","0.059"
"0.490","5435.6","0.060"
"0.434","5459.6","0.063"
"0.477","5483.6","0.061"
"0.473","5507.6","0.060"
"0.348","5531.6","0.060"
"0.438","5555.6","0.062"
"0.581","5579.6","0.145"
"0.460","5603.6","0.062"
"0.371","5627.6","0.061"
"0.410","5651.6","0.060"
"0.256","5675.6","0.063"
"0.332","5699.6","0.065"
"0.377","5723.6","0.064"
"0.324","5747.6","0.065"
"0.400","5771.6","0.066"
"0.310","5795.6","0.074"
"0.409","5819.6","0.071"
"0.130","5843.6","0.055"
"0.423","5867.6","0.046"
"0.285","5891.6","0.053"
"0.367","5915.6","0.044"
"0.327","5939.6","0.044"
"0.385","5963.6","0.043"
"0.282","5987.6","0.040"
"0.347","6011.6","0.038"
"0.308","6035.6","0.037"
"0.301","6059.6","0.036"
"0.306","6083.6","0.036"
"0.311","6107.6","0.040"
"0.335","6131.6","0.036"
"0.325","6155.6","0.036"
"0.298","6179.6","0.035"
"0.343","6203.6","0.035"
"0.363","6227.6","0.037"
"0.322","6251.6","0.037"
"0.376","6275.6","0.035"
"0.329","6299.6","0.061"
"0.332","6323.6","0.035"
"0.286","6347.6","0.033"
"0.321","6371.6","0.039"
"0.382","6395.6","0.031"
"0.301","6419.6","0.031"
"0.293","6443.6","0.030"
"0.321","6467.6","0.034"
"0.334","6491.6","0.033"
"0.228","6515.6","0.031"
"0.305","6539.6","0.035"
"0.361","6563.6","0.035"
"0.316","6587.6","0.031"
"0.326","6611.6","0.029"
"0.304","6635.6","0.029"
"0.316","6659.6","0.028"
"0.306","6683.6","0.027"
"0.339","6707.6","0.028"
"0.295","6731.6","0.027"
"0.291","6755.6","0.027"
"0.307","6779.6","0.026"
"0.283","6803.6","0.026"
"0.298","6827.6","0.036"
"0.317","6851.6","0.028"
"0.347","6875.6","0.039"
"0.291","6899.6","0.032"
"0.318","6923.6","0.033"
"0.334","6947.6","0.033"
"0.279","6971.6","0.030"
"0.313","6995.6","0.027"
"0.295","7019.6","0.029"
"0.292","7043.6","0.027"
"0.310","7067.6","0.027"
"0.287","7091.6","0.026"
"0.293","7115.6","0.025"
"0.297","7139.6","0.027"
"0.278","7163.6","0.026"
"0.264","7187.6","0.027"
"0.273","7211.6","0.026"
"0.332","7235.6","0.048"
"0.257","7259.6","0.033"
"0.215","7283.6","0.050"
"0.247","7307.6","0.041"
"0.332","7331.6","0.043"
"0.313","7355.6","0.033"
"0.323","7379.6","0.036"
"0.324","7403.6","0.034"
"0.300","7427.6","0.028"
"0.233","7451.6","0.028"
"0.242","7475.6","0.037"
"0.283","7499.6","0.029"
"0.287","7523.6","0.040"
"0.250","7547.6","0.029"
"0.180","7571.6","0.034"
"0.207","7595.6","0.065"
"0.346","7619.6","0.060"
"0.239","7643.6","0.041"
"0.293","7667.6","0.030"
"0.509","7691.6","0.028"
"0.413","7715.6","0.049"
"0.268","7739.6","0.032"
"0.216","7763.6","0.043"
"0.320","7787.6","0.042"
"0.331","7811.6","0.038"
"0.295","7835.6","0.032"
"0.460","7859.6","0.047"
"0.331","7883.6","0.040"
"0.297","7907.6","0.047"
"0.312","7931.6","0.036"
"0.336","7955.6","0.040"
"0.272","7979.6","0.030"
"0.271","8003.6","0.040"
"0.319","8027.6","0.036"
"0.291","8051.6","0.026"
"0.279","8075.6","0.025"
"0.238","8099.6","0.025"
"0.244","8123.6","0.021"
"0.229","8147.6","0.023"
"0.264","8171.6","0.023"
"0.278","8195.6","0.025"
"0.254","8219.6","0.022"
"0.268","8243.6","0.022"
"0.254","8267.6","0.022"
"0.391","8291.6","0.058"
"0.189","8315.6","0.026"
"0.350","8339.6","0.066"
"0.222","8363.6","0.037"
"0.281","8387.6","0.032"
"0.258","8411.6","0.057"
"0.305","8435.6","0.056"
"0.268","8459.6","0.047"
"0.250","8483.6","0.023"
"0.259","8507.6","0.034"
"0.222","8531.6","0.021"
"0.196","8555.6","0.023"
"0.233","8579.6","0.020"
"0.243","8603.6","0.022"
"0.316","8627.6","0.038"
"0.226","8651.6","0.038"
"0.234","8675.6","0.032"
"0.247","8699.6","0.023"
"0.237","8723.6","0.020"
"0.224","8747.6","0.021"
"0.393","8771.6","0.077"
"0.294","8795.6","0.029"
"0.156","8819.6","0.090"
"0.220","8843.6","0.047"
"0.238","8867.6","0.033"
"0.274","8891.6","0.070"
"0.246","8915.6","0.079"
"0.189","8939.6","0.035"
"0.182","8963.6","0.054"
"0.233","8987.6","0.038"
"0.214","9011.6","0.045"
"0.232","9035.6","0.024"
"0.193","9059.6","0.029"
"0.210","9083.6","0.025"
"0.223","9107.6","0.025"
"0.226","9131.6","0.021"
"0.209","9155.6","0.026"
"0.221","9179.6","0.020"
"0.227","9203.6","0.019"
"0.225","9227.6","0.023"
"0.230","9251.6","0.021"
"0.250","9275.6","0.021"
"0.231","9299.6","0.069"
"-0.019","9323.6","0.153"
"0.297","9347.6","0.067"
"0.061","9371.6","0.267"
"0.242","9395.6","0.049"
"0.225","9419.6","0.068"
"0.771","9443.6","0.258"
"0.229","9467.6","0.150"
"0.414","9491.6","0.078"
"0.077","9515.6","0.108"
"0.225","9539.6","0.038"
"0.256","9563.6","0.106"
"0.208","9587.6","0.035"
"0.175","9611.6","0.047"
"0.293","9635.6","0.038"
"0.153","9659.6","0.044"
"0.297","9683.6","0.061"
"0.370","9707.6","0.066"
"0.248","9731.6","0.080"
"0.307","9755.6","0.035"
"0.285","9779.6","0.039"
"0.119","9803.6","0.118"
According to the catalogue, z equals 0.170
